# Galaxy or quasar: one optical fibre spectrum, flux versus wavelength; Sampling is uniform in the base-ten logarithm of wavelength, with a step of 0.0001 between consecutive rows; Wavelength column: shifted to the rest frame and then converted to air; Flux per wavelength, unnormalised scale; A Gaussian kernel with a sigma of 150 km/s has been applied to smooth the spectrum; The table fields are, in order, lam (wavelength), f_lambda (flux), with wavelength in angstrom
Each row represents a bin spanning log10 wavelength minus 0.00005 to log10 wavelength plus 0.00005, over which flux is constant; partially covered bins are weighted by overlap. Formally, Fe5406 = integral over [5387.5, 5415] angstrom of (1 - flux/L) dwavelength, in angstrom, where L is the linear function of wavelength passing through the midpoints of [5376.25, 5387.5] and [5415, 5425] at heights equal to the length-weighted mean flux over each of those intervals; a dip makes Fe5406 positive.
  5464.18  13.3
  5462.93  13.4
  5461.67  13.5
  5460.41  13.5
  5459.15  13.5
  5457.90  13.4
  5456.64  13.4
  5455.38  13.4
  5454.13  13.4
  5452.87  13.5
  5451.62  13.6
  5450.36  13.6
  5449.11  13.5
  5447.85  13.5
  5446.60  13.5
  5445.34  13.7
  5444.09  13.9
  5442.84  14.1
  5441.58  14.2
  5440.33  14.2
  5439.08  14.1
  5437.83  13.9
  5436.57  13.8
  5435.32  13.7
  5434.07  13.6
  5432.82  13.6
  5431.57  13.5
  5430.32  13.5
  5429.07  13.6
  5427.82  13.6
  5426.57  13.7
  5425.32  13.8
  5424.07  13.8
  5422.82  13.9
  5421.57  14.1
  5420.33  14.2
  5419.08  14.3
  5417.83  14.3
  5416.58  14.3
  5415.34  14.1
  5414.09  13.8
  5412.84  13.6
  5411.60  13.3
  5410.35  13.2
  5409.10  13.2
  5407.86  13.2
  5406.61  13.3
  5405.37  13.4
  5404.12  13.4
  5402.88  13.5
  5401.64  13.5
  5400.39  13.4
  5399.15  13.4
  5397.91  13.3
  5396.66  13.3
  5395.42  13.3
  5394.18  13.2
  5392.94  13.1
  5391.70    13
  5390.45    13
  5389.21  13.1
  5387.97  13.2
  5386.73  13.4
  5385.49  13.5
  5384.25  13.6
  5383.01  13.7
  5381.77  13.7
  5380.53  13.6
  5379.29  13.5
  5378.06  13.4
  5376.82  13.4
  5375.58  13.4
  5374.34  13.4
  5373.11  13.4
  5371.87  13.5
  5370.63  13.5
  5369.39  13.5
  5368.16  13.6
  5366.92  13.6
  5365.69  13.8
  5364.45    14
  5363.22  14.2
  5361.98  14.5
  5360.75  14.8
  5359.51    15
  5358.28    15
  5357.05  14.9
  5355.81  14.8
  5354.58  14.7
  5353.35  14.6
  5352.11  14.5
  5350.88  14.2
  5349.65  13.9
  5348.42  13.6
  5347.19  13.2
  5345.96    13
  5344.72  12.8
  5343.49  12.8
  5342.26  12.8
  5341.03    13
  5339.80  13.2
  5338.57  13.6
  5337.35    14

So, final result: 1.0 angstrom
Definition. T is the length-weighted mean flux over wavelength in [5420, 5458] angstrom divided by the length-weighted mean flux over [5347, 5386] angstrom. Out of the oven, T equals 0.98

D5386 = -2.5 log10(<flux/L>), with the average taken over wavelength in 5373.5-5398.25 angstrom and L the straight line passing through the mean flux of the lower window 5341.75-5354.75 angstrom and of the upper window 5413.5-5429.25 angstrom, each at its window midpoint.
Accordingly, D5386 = 0.04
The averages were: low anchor 13.6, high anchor 14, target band 13.4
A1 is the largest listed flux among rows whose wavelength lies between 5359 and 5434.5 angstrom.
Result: 15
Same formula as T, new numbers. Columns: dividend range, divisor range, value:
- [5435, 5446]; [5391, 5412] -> 1.05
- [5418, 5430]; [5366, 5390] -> 1.03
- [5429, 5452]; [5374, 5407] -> 1.03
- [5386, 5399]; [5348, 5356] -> 0.92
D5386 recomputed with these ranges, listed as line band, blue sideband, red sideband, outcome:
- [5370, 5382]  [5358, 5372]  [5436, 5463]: 0.044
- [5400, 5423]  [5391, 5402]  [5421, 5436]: -0.017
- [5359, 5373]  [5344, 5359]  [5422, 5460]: 0.005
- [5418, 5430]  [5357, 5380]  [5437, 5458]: -0.010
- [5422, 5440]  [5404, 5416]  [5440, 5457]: -0.013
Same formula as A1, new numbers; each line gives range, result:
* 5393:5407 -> 13.5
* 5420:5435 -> 14.2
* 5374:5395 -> 13.7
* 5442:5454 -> 14.1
